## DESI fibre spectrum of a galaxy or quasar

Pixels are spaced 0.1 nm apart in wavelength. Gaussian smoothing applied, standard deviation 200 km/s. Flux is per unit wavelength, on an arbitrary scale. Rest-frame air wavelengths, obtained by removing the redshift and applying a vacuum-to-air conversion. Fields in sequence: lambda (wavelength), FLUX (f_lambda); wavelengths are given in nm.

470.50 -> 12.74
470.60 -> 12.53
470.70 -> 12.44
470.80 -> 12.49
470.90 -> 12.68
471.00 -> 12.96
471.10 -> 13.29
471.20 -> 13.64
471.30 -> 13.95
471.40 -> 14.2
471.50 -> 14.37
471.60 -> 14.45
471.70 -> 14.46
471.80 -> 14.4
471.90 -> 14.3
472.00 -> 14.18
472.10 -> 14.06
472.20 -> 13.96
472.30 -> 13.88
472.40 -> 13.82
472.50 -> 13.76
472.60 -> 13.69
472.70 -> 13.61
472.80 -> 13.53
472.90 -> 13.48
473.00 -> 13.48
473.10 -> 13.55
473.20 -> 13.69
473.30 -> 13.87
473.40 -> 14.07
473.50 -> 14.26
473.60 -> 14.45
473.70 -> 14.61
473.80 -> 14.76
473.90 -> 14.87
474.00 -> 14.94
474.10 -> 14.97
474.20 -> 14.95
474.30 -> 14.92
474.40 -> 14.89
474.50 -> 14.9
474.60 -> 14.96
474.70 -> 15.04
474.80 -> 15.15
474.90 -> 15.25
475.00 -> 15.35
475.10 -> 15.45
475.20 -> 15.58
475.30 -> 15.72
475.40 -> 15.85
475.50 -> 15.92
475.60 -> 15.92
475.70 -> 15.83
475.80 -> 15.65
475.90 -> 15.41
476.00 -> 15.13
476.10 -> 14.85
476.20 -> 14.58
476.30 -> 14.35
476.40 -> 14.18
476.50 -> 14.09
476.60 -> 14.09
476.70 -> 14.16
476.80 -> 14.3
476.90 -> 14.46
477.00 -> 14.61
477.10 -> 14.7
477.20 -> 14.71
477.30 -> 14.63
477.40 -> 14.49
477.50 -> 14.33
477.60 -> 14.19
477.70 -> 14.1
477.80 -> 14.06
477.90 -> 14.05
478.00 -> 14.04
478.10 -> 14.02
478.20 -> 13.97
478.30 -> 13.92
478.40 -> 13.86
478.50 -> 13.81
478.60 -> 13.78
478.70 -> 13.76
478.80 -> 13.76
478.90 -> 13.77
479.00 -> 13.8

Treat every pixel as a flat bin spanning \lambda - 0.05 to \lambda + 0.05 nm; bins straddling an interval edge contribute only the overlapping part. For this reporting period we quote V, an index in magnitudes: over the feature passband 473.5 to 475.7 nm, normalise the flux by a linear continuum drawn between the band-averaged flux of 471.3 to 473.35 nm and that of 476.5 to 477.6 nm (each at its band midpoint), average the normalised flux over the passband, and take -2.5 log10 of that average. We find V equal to -0.073 mag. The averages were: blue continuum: 13.9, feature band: 15.2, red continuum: 14.4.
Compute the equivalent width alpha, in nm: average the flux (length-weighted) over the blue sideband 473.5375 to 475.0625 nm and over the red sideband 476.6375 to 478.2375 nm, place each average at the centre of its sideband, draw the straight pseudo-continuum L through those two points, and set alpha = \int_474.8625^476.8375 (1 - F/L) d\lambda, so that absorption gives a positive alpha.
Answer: -0.06 nm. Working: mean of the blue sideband 14.9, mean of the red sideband 14.3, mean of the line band 15.1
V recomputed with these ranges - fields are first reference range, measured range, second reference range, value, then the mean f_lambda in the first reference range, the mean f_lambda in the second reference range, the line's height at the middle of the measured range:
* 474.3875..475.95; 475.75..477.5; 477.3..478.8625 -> 0.01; 15.4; 14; 14.7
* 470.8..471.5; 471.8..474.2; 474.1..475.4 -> 0.02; 13.5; 15.2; 14.3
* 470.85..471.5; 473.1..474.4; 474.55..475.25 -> 0.02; 13.5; 15.3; 14.7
